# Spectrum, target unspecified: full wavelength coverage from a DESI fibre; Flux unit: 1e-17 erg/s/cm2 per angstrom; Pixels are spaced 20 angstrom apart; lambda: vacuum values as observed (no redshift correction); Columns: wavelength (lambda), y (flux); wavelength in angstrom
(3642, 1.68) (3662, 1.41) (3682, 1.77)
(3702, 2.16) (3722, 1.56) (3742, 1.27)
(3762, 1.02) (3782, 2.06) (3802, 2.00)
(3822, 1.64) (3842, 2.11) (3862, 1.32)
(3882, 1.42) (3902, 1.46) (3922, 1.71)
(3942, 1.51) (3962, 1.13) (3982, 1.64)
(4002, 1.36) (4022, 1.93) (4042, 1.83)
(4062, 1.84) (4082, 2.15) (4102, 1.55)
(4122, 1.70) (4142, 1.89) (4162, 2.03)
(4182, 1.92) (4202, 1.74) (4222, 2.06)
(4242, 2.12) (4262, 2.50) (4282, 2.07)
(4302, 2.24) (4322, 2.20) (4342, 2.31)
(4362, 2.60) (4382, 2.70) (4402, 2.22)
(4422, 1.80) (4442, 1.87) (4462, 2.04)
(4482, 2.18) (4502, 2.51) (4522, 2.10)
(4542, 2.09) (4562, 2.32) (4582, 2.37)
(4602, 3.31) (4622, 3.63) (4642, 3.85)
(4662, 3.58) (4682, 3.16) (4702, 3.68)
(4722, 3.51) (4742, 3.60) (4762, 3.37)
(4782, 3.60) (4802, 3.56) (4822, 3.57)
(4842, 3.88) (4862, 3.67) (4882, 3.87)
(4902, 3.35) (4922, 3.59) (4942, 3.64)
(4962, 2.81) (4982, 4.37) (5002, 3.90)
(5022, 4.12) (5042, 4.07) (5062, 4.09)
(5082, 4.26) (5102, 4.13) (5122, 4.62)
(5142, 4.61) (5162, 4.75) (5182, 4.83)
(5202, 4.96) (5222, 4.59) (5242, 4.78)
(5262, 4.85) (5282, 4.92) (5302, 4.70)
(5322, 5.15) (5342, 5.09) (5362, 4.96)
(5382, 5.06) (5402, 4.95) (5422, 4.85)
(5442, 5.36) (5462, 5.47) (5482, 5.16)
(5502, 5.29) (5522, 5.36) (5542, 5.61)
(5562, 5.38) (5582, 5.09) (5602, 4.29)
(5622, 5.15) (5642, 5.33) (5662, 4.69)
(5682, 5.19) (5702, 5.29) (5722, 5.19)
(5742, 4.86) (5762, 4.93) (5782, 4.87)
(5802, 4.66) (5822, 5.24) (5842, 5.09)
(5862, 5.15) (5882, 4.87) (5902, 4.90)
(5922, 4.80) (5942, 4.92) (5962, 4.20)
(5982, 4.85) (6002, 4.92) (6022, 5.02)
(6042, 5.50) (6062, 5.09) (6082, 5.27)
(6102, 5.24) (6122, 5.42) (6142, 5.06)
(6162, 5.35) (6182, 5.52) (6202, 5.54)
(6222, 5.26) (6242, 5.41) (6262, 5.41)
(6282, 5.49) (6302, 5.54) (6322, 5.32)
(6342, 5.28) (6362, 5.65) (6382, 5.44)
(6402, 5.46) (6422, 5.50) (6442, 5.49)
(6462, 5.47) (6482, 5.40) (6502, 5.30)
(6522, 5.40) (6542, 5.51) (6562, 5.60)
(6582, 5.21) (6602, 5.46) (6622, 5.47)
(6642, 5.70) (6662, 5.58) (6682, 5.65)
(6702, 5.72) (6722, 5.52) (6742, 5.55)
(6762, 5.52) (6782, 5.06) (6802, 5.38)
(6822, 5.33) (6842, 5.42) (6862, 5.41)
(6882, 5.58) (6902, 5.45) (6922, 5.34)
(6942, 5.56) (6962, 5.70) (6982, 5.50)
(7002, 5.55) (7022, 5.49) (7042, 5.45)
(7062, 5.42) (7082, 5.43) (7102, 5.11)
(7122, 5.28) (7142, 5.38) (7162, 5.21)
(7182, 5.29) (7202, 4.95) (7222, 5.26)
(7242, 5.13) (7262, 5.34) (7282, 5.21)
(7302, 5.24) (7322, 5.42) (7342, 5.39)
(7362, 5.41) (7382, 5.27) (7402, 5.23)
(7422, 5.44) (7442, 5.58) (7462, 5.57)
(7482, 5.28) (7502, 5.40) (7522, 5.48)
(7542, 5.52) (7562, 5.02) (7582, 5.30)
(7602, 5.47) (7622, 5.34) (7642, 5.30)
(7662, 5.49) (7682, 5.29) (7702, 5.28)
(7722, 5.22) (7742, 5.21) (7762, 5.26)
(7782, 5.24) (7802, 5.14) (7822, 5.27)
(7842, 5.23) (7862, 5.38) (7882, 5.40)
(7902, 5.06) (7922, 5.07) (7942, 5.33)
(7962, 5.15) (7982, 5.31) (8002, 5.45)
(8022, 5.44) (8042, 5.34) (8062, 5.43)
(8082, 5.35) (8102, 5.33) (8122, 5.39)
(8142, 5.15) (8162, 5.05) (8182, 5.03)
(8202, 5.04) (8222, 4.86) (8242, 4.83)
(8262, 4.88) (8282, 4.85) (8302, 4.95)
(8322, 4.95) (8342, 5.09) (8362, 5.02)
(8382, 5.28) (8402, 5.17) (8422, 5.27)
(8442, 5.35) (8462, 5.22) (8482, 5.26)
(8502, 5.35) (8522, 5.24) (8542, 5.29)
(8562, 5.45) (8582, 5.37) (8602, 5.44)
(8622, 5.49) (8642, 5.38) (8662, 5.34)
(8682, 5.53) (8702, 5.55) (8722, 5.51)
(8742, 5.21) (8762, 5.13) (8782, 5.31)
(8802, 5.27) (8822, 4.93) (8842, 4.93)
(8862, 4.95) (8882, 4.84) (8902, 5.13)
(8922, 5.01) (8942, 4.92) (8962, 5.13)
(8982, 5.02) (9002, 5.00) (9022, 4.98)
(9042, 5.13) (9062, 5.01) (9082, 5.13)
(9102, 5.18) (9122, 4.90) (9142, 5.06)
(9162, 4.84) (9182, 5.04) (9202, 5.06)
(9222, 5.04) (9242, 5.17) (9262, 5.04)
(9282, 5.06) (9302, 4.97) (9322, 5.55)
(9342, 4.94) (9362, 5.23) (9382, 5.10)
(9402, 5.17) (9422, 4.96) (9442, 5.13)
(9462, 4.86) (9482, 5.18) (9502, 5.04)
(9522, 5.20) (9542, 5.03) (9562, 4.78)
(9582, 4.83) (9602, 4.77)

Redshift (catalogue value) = 0.15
